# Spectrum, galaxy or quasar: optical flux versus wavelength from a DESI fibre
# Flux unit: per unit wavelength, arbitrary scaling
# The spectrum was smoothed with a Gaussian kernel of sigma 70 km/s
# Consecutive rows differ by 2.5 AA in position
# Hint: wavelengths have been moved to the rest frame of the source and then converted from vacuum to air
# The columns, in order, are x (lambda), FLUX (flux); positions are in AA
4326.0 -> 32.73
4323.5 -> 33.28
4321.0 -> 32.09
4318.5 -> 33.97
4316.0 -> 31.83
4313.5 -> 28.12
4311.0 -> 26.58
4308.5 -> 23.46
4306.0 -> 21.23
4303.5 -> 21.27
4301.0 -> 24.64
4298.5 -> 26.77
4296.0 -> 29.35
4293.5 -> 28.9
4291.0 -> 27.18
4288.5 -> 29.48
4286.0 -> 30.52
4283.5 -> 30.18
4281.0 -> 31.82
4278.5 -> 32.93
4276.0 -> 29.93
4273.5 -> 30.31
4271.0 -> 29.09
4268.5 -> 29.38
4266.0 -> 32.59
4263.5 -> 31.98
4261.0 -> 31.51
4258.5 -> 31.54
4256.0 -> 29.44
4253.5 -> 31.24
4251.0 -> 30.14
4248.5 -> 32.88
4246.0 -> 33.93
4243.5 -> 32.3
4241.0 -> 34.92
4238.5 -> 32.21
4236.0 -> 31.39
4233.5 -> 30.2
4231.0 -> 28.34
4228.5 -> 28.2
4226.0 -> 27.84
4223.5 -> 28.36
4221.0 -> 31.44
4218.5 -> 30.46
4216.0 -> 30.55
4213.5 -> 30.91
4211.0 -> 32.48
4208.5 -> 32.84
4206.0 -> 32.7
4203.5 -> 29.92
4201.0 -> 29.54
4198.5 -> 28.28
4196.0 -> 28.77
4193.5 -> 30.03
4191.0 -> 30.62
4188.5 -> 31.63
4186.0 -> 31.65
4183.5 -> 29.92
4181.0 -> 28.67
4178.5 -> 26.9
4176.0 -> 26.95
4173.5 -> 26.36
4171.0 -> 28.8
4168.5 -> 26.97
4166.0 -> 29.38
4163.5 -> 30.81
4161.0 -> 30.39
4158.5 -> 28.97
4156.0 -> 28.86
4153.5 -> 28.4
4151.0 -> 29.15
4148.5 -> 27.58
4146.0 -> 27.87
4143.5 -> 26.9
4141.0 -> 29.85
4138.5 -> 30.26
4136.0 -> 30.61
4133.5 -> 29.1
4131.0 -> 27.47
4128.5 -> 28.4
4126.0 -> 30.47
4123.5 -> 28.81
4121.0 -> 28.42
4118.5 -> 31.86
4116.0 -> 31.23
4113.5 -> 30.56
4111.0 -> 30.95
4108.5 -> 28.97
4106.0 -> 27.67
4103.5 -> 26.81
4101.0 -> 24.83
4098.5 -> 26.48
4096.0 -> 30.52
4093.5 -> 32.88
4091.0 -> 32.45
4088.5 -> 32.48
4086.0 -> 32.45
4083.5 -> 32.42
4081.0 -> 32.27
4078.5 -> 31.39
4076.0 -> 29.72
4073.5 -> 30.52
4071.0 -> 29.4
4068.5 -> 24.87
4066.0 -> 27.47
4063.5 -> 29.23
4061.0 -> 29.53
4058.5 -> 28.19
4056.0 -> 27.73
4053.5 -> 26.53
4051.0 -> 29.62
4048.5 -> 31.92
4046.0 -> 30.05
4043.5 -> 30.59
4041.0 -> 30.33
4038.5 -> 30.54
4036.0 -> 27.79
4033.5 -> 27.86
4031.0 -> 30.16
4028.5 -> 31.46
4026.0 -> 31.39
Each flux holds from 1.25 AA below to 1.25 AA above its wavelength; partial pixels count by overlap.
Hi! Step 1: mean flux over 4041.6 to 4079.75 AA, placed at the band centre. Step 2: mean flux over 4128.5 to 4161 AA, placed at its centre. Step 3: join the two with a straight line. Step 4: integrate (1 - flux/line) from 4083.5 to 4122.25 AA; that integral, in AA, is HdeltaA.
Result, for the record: -1.4 AA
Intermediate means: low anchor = 29.1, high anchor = 28.8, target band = 30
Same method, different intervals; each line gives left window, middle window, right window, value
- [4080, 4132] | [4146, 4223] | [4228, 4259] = 2.8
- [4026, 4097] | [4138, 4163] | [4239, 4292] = 1.4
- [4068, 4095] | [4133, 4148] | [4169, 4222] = 0.7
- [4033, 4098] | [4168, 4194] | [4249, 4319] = 0.5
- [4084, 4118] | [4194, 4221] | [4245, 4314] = -1.1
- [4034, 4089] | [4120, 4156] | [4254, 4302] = 1.2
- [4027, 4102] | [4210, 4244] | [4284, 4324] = -2.5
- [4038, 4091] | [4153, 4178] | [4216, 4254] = 1.6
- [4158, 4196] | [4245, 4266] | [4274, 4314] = -2.6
